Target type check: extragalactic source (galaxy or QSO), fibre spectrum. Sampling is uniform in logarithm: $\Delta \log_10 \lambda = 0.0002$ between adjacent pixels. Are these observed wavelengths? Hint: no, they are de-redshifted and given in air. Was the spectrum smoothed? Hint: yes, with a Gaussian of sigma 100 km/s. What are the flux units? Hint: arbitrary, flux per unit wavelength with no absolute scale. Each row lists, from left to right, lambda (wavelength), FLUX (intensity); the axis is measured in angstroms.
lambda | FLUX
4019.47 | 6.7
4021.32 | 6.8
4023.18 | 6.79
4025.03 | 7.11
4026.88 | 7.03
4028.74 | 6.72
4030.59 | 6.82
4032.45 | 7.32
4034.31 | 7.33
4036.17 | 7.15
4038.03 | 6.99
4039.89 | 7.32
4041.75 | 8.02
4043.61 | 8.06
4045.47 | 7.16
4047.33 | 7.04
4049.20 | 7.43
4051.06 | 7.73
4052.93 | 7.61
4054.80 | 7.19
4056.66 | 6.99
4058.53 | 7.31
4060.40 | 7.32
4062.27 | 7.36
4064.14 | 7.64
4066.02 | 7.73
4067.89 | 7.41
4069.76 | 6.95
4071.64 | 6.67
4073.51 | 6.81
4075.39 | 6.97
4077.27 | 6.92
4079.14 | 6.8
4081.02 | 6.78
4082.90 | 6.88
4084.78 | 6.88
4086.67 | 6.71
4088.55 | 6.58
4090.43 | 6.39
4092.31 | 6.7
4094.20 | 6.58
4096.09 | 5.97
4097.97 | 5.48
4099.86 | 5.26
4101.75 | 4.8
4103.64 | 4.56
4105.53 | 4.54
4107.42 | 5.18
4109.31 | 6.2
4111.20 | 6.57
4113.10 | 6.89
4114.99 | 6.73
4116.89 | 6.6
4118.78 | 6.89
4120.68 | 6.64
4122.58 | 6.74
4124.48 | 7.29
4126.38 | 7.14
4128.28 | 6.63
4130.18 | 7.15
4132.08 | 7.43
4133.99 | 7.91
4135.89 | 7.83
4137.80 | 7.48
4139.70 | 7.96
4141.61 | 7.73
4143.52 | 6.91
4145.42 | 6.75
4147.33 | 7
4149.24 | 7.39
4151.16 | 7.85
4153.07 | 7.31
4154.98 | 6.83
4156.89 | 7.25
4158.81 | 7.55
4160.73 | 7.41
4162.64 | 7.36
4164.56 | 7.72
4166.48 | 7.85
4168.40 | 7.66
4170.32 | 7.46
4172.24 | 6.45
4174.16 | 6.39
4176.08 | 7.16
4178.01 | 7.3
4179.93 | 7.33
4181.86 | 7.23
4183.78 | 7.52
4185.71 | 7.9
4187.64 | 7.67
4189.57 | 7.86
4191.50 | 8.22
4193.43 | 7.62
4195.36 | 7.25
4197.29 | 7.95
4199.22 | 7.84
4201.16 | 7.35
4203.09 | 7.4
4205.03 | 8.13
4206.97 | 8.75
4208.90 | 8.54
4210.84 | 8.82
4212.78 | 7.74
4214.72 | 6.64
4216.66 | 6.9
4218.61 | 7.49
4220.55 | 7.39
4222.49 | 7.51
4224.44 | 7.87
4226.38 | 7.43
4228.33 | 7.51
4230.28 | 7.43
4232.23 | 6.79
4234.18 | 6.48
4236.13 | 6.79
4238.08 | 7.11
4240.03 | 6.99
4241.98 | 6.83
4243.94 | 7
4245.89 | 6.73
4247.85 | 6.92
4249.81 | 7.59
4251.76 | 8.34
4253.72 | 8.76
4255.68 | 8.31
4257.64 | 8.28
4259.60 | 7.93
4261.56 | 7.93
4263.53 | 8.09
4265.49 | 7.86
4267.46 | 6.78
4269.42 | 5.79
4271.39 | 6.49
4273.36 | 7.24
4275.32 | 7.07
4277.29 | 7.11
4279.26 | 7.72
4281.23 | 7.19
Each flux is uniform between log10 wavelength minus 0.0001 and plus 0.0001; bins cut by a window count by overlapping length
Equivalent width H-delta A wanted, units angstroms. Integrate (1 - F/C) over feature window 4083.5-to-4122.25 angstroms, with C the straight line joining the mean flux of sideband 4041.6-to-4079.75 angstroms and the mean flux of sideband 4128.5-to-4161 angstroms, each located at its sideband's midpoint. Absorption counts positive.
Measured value 6.37 angstroms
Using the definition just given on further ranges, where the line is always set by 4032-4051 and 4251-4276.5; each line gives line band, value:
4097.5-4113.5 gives 4.3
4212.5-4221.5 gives 0.4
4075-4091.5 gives 1.5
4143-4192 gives 1.0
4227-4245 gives 1.4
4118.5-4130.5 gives 0.9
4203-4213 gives -1.1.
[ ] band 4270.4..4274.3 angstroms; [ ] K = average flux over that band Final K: 6.85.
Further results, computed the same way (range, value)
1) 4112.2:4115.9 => 6.82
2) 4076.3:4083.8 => 6.85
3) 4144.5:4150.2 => 7.04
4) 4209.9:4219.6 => 7.51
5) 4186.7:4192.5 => 7.92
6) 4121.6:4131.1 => 6.99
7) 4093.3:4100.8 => 5.82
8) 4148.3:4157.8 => 7.33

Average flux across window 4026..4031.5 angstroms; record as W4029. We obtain 6.86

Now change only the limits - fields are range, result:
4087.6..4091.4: 6.5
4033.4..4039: 7.15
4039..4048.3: 7.52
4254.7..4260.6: 8.18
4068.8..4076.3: 6.85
